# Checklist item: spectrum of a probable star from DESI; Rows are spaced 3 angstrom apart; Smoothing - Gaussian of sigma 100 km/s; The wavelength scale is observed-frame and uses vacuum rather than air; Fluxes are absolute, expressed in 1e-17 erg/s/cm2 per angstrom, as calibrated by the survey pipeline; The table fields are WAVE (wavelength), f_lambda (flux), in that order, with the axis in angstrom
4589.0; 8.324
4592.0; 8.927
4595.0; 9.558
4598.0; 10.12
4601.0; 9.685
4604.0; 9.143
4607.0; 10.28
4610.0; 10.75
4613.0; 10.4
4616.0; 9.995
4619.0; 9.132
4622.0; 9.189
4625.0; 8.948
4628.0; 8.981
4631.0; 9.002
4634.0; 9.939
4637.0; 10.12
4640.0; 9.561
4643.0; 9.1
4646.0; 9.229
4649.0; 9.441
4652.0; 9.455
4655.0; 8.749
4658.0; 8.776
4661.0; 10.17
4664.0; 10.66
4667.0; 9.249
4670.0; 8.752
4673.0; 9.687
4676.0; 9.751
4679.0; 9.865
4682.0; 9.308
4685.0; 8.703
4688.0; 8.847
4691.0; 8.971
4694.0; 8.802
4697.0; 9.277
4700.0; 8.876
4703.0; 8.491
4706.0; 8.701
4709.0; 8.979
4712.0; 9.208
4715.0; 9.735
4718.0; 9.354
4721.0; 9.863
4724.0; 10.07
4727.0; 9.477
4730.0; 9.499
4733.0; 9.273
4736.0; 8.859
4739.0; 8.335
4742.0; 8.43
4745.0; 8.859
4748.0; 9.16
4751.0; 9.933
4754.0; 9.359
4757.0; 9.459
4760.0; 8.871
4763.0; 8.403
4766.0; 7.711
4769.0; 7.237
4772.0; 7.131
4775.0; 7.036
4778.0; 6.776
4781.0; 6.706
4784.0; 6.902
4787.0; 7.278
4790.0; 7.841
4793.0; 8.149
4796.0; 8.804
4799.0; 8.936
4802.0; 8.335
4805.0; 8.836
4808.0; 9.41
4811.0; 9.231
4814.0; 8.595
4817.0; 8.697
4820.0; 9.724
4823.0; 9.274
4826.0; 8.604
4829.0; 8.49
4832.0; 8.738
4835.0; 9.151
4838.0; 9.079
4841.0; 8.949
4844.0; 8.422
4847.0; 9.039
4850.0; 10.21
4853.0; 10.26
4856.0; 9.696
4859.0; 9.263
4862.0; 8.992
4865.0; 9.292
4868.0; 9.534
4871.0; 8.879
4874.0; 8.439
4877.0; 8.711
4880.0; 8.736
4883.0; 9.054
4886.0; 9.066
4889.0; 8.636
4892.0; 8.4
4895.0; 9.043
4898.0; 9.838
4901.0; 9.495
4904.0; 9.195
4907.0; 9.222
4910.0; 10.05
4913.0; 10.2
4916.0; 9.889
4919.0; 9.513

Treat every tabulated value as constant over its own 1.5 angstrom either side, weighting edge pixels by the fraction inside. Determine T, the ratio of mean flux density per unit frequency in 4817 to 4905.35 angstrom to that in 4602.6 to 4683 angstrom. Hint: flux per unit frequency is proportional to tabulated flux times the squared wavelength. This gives 1.0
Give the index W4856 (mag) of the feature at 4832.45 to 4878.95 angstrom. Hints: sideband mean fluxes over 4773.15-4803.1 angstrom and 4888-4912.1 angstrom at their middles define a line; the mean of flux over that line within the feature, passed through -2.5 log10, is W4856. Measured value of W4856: -0.07 mag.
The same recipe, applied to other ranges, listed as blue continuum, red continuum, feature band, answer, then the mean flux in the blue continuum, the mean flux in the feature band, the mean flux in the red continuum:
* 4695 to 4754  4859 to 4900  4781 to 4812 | 0.10 mag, 9.18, 8.28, 8.99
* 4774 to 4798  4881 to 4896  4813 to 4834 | -0.12 mag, 7.48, 8.89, 8.83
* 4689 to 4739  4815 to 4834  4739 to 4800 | 0.11 mag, 9.18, 8.15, 8.92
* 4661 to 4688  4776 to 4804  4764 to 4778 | 0.11 mag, 9.5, 7.27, 7.75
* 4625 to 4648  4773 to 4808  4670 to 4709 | -0.03 mag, 9.39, 9.09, 7.84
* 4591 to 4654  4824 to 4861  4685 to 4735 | 0.02 mag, 9.57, 9.2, 9.16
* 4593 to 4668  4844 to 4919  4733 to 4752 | 0.06 mag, 9.58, 8.93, 9.28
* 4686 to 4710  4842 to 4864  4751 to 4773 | 0.08 mag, 8.86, 8.45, 9.4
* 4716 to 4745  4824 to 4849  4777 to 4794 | 0.24 mag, 9.23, 7.26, 8.85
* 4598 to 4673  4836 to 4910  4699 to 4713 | 0.07 mag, 9.54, 8.84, 9.16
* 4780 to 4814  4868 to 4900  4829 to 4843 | -0.04 mag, 8.26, 8.91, 8.92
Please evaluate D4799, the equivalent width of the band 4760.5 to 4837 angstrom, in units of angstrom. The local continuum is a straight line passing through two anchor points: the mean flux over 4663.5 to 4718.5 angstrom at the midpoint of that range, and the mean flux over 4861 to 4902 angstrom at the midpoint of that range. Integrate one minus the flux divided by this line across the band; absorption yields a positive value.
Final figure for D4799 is 7.0 angstrom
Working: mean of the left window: 9.19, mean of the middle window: 8.25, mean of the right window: 9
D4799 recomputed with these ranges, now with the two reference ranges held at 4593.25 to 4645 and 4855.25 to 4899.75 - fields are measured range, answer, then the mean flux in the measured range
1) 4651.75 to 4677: 0.16 angstrom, 9.47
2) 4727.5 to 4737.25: 0.13 angstrom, 9.25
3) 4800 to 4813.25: 0.38 angstrom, 8.93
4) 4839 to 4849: 0.24 angstrom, 8.89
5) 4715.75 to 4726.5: -0.39 angstrom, 9.73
